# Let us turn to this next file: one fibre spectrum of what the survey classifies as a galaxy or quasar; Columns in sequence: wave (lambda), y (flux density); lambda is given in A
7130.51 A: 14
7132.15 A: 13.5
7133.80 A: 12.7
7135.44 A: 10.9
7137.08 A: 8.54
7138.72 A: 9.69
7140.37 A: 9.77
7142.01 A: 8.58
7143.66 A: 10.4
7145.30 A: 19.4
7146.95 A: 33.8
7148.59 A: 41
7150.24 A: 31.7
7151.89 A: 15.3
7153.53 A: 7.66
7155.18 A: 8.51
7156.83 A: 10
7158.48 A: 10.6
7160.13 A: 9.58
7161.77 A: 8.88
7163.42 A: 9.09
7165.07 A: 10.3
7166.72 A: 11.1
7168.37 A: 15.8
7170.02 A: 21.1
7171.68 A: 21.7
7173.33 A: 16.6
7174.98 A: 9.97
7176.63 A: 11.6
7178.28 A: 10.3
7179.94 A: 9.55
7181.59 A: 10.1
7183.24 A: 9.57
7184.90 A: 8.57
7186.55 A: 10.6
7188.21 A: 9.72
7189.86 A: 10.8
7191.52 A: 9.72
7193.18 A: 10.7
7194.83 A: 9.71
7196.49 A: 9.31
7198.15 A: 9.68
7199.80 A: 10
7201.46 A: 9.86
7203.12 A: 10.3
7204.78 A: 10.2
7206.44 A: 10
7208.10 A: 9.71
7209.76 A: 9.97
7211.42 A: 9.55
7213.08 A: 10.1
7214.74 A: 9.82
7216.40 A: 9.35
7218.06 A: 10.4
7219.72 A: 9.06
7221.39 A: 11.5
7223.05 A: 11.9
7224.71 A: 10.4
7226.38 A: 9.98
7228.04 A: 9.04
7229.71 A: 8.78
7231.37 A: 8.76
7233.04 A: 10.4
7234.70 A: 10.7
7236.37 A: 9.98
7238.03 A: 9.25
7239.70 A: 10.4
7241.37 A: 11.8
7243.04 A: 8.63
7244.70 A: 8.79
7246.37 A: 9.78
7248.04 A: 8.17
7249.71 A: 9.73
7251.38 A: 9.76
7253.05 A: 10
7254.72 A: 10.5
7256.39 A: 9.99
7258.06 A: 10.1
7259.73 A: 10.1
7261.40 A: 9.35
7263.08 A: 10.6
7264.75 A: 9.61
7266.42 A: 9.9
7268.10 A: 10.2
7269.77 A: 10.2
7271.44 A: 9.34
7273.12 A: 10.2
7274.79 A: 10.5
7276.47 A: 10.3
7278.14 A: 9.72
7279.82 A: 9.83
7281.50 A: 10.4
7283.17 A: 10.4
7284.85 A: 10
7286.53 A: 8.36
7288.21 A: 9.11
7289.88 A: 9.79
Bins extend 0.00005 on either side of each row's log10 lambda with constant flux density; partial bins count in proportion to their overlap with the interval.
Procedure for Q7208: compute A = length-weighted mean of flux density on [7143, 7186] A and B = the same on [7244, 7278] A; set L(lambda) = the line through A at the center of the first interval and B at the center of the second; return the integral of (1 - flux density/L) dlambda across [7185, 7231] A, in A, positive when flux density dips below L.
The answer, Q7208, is 9.2 A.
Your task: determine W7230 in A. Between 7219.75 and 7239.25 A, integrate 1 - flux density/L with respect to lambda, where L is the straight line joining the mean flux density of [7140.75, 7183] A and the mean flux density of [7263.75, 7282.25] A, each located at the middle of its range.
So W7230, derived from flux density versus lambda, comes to 3.0 A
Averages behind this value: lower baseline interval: 14.8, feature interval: 10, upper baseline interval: 10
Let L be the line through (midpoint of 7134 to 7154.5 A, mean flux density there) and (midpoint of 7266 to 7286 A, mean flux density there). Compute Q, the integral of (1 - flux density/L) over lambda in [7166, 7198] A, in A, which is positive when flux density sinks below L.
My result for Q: 6.9 A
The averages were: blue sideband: 17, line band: 11.9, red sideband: 10.1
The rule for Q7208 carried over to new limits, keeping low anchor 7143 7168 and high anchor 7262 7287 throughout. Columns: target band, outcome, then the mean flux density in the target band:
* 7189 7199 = 2.85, 9.99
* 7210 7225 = 3.01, 10.2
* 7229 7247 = 3.09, 9.76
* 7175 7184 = 2.74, 10.2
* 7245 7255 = 1.45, 9.56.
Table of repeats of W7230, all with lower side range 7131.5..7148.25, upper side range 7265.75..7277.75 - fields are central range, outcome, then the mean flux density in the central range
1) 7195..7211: 3.2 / 9.87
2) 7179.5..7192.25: 3.1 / 9.84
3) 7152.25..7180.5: 3.3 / 12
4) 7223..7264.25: 4.4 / 9.83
